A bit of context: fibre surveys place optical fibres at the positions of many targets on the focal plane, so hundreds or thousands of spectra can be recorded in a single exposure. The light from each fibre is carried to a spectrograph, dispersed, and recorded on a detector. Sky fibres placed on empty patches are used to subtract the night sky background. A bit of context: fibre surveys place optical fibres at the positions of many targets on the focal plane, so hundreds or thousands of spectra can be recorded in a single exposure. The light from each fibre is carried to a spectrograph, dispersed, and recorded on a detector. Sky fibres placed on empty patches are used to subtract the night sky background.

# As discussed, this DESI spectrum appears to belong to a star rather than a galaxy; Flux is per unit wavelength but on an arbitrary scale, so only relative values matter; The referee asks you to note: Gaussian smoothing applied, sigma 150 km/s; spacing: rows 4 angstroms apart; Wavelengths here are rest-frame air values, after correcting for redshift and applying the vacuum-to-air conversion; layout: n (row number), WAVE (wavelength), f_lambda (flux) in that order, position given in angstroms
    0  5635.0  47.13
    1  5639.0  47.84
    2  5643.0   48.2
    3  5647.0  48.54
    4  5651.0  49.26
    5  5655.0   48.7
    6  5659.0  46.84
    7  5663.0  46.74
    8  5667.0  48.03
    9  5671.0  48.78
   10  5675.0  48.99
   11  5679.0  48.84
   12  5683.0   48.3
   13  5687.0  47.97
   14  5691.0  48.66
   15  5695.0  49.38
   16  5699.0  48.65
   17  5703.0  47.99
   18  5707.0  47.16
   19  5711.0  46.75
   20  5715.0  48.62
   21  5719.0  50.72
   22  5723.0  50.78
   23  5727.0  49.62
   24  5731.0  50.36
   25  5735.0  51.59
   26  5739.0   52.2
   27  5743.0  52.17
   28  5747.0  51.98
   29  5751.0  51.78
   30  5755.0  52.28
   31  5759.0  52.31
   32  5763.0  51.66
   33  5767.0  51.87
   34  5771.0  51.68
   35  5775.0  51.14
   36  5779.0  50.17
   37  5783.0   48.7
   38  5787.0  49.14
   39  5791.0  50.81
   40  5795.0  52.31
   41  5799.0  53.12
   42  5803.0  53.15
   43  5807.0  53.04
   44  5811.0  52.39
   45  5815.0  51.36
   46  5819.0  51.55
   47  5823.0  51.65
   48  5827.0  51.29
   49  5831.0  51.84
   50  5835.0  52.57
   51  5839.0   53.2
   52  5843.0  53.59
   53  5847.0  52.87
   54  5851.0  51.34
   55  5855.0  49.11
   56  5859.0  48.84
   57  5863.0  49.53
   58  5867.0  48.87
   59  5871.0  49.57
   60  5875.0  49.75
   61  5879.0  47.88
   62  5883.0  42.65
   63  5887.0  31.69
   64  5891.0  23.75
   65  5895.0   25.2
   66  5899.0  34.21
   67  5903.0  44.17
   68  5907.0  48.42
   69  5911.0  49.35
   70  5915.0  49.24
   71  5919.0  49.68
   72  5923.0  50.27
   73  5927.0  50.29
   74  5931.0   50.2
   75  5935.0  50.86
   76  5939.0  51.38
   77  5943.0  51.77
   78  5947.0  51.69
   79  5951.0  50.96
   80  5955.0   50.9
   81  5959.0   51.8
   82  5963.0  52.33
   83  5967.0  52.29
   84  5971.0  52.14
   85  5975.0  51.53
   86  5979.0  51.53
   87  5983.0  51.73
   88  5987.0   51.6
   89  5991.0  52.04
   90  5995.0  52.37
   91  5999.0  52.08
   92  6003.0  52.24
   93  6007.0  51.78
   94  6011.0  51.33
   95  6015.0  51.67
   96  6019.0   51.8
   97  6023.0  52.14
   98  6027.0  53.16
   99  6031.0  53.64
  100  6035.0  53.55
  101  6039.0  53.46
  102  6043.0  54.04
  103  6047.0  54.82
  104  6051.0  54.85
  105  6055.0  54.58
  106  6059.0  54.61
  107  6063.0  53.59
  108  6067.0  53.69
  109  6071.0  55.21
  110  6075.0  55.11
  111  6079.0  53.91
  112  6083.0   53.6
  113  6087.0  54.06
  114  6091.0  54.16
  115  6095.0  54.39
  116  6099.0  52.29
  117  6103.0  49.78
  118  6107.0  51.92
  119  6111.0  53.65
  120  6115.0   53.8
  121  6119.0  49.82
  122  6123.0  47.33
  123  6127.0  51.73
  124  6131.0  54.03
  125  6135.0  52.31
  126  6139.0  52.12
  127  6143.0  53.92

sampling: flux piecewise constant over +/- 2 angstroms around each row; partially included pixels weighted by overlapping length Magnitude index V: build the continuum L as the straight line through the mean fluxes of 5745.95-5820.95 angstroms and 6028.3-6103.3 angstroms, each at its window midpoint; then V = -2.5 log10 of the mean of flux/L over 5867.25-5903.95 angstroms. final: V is 0.32 mag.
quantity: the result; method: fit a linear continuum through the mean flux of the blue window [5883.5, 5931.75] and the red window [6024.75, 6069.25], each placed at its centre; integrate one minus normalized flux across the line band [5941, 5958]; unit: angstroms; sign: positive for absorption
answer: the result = -2.1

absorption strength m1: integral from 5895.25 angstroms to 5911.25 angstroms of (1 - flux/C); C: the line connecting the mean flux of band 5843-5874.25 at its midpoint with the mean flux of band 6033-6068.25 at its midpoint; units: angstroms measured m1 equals 3.1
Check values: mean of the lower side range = 50.2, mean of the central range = 41.4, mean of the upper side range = 54.1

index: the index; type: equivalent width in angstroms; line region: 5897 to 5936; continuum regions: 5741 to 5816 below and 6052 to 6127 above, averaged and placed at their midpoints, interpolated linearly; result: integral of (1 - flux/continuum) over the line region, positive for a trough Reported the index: 3.5 angstroms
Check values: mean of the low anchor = 51.6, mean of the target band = 47.6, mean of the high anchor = 53.1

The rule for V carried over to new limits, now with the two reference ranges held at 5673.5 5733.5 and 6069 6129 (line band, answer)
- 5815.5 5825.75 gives -0.033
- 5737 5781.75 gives -0.049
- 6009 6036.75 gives -0.010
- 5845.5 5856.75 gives -0.016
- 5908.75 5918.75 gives 0.034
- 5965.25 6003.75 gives -0.007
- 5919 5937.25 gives 0.015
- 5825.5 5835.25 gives -0.036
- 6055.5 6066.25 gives -0.036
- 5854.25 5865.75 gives 0.027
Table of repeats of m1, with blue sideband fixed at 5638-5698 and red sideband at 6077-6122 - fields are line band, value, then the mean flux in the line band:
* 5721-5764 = -2.1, 51.5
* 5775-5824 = -1.7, 51.4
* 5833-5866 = -0.7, 51.3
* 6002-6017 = 0.0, 51.7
